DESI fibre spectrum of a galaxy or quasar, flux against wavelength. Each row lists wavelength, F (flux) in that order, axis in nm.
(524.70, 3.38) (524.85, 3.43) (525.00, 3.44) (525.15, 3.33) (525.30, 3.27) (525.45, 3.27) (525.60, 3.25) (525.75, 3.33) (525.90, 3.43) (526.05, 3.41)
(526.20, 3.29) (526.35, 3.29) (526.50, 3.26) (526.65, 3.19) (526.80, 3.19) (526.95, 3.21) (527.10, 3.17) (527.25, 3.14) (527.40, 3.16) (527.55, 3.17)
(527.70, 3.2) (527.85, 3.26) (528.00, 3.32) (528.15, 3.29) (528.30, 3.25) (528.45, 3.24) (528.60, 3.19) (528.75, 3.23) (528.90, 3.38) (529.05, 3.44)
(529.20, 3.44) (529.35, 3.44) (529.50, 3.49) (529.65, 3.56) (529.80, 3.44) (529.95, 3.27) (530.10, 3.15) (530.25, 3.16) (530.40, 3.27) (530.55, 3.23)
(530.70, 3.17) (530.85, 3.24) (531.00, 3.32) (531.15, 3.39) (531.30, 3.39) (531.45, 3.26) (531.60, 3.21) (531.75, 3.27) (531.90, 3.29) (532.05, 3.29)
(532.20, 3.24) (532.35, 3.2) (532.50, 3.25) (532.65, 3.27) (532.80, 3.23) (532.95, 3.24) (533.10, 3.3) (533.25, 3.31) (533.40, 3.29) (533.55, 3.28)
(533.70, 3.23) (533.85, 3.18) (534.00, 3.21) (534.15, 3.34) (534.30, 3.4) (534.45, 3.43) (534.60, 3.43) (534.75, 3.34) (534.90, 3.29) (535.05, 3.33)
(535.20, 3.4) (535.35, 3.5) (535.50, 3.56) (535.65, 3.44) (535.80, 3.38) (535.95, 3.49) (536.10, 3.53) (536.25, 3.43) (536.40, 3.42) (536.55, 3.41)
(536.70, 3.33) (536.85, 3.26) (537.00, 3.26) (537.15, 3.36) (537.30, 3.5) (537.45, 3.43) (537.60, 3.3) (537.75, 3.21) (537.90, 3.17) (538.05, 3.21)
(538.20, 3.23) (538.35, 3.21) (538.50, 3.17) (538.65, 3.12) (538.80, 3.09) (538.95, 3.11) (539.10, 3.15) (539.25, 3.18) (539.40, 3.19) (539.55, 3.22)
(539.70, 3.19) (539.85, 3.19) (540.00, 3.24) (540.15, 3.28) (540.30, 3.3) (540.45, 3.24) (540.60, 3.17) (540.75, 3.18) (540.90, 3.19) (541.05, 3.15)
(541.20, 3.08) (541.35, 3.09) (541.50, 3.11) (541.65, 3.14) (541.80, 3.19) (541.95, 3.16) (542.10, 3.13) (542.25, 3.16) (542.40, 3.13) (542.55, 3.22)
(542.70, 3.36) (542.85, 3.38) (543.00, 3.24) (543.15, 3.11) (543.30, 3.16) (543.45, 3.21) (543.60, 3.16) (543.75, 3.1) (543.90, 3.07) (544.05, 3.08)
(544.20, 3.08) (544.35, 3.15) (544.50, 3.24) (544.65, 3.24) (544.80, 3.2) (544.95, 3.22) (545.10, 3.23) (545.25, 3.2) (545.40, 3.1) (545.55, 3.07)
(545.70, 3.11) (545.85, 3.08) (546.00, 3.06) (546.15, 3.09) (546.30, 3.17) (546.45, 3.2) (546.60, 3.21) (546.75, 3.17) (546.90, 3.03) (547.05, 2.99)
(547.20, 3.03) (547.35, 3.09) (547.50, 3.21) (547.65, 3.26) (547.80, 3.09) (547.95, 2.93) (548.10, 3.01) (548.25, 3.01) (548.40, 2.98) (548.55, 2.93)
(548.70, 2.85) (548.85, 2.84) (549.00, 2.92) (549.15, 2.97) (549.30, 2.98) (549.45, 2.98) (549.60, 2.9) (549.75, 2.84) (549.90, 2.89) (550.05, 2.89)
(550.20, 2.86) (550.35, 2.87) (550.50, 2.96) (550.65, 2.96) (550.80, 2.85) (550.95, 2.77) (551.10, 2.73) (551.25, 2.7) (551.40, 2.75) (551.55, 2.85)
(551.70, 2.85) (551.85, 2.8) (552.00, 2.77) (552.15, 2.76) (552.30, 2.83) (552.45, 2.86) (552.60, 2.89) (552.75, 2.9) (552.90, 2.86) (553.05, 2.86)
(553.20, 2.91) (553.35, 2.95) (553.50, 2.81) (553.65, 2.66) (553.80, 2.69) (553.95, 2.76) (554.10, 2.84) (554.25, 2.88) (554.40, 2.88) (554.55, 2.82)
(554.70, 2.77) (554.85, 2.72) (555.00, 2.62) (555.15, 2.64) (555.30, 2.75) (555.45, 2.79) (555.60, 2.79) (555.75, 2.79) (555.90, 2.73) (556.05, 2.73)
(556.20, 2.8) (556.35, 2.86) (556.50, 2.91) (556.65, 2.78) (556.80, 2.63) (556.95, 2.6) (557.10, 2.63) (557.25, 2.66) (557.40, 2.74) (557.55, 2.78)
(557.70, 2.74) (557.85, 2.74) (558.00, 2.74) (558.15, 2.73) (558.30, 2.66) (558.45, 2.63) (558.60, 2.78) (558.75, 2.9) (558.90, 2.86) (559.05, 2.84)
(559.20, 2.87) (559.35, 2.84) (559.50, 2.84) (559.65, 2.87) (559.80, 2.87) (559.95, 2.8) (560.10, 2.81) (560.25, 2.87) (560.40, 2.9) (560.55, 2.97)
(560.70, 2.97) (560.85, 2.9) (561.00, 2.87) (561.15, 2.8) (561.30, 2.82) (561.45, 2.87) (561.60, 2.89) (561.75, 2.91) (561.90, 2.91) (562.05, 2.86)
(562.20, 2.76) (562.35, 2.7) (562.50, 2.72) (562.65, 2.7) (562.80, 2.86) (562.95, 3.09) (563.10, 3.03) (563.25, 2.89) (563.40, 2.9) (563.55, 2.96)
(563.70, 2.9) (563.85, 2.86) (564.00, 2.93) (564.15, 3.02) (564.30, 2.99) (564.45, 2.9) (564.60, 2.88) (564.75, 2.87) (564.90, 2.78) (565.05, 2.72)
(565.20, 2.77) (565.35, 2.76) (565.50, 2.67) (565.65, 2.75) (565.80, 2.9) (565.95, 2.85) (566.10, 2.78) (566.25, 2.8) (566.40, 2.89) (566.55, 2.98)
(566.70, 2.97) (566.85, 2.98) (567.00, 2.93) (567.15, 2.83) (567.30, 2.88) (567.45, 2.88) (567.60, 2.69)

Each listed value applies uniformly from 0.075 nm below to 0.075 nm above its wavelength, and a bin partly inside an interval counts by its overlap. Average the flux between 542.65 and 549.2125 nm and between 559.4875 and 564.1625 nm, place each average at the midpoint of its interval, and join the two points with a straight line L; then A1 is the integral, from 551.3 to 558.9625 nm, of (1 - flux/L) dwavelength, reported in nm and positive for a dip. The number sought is 0.51 nm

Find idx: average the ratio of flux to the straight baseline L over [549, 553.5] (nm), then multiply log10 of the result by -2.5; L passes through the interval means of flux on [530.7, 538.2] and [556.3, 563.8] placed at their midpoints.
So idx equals 0.05 mag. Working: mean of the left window 3.32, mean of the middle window 2.86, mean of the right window 2.82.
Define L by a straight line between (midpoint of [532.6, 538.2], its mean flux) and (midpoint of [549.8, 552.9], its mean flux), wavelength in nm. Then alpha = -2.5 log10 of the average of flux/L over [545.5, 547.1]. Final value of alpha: -0.04 mag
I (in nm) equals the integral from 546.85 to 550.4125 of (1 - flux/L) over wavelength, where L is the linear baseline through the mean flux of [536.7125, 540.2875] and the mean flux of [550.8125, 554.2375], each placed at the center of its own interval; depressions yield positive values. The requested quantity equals -0.05 nm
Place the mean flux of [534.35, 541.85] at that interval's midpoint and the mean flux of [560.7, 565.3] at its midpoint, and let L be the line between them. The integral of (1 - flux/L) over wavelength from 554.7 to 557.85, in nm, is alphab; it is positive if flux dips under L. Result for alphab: 0.26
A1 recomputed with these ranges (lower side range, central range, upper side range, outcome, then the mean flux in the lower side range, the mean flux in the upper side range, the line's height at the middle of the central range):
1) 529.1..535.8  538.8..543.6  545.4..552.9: -0.09 nm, 3.32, 2.95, 3.13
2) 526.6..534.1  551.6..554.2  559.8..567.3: 0.15 nm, 3.27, 2.87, 3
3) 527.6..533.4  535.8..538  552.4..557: -0.14 nm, 3.29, 2.79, 3.16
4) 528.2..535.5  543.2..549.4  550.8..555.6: -0.27 nm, 3.31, 2.8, 2.96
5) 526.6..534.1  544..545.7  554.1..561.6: -0.08 nm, 3.27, 2.79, 3.02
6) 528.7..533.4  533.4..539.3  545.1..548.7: -0.16 nm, 3.3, 3.09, 3.23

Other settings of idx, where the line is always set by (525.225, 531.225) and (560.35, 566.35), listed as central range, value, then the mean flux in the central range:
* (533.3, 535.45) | -0.04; 3.33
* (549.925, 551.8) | 0.06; 2.84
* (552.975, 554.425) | 0.06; 2.82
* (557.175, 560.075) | 0.05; 2.78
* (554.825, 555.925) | 0.09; 2.73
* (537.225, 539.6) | -0.02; 3.22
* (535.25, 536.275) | -0.09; 3.48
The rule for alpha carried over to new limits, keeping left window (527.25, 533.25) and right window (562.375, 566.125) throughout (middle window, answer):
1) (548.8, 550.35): 0.050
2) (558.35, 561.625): 0.023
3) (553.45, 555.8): 0.082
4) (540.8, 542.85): -0.011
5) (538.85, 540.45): -0.013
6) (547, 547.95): -0.011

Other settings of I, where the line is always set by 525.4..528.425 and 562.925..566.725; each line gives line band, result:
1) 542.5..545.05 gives -0.09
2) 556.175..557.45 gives 0.10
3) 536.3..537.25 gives -0.06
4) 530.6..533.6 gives -0.07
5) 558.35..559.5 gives 0.05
